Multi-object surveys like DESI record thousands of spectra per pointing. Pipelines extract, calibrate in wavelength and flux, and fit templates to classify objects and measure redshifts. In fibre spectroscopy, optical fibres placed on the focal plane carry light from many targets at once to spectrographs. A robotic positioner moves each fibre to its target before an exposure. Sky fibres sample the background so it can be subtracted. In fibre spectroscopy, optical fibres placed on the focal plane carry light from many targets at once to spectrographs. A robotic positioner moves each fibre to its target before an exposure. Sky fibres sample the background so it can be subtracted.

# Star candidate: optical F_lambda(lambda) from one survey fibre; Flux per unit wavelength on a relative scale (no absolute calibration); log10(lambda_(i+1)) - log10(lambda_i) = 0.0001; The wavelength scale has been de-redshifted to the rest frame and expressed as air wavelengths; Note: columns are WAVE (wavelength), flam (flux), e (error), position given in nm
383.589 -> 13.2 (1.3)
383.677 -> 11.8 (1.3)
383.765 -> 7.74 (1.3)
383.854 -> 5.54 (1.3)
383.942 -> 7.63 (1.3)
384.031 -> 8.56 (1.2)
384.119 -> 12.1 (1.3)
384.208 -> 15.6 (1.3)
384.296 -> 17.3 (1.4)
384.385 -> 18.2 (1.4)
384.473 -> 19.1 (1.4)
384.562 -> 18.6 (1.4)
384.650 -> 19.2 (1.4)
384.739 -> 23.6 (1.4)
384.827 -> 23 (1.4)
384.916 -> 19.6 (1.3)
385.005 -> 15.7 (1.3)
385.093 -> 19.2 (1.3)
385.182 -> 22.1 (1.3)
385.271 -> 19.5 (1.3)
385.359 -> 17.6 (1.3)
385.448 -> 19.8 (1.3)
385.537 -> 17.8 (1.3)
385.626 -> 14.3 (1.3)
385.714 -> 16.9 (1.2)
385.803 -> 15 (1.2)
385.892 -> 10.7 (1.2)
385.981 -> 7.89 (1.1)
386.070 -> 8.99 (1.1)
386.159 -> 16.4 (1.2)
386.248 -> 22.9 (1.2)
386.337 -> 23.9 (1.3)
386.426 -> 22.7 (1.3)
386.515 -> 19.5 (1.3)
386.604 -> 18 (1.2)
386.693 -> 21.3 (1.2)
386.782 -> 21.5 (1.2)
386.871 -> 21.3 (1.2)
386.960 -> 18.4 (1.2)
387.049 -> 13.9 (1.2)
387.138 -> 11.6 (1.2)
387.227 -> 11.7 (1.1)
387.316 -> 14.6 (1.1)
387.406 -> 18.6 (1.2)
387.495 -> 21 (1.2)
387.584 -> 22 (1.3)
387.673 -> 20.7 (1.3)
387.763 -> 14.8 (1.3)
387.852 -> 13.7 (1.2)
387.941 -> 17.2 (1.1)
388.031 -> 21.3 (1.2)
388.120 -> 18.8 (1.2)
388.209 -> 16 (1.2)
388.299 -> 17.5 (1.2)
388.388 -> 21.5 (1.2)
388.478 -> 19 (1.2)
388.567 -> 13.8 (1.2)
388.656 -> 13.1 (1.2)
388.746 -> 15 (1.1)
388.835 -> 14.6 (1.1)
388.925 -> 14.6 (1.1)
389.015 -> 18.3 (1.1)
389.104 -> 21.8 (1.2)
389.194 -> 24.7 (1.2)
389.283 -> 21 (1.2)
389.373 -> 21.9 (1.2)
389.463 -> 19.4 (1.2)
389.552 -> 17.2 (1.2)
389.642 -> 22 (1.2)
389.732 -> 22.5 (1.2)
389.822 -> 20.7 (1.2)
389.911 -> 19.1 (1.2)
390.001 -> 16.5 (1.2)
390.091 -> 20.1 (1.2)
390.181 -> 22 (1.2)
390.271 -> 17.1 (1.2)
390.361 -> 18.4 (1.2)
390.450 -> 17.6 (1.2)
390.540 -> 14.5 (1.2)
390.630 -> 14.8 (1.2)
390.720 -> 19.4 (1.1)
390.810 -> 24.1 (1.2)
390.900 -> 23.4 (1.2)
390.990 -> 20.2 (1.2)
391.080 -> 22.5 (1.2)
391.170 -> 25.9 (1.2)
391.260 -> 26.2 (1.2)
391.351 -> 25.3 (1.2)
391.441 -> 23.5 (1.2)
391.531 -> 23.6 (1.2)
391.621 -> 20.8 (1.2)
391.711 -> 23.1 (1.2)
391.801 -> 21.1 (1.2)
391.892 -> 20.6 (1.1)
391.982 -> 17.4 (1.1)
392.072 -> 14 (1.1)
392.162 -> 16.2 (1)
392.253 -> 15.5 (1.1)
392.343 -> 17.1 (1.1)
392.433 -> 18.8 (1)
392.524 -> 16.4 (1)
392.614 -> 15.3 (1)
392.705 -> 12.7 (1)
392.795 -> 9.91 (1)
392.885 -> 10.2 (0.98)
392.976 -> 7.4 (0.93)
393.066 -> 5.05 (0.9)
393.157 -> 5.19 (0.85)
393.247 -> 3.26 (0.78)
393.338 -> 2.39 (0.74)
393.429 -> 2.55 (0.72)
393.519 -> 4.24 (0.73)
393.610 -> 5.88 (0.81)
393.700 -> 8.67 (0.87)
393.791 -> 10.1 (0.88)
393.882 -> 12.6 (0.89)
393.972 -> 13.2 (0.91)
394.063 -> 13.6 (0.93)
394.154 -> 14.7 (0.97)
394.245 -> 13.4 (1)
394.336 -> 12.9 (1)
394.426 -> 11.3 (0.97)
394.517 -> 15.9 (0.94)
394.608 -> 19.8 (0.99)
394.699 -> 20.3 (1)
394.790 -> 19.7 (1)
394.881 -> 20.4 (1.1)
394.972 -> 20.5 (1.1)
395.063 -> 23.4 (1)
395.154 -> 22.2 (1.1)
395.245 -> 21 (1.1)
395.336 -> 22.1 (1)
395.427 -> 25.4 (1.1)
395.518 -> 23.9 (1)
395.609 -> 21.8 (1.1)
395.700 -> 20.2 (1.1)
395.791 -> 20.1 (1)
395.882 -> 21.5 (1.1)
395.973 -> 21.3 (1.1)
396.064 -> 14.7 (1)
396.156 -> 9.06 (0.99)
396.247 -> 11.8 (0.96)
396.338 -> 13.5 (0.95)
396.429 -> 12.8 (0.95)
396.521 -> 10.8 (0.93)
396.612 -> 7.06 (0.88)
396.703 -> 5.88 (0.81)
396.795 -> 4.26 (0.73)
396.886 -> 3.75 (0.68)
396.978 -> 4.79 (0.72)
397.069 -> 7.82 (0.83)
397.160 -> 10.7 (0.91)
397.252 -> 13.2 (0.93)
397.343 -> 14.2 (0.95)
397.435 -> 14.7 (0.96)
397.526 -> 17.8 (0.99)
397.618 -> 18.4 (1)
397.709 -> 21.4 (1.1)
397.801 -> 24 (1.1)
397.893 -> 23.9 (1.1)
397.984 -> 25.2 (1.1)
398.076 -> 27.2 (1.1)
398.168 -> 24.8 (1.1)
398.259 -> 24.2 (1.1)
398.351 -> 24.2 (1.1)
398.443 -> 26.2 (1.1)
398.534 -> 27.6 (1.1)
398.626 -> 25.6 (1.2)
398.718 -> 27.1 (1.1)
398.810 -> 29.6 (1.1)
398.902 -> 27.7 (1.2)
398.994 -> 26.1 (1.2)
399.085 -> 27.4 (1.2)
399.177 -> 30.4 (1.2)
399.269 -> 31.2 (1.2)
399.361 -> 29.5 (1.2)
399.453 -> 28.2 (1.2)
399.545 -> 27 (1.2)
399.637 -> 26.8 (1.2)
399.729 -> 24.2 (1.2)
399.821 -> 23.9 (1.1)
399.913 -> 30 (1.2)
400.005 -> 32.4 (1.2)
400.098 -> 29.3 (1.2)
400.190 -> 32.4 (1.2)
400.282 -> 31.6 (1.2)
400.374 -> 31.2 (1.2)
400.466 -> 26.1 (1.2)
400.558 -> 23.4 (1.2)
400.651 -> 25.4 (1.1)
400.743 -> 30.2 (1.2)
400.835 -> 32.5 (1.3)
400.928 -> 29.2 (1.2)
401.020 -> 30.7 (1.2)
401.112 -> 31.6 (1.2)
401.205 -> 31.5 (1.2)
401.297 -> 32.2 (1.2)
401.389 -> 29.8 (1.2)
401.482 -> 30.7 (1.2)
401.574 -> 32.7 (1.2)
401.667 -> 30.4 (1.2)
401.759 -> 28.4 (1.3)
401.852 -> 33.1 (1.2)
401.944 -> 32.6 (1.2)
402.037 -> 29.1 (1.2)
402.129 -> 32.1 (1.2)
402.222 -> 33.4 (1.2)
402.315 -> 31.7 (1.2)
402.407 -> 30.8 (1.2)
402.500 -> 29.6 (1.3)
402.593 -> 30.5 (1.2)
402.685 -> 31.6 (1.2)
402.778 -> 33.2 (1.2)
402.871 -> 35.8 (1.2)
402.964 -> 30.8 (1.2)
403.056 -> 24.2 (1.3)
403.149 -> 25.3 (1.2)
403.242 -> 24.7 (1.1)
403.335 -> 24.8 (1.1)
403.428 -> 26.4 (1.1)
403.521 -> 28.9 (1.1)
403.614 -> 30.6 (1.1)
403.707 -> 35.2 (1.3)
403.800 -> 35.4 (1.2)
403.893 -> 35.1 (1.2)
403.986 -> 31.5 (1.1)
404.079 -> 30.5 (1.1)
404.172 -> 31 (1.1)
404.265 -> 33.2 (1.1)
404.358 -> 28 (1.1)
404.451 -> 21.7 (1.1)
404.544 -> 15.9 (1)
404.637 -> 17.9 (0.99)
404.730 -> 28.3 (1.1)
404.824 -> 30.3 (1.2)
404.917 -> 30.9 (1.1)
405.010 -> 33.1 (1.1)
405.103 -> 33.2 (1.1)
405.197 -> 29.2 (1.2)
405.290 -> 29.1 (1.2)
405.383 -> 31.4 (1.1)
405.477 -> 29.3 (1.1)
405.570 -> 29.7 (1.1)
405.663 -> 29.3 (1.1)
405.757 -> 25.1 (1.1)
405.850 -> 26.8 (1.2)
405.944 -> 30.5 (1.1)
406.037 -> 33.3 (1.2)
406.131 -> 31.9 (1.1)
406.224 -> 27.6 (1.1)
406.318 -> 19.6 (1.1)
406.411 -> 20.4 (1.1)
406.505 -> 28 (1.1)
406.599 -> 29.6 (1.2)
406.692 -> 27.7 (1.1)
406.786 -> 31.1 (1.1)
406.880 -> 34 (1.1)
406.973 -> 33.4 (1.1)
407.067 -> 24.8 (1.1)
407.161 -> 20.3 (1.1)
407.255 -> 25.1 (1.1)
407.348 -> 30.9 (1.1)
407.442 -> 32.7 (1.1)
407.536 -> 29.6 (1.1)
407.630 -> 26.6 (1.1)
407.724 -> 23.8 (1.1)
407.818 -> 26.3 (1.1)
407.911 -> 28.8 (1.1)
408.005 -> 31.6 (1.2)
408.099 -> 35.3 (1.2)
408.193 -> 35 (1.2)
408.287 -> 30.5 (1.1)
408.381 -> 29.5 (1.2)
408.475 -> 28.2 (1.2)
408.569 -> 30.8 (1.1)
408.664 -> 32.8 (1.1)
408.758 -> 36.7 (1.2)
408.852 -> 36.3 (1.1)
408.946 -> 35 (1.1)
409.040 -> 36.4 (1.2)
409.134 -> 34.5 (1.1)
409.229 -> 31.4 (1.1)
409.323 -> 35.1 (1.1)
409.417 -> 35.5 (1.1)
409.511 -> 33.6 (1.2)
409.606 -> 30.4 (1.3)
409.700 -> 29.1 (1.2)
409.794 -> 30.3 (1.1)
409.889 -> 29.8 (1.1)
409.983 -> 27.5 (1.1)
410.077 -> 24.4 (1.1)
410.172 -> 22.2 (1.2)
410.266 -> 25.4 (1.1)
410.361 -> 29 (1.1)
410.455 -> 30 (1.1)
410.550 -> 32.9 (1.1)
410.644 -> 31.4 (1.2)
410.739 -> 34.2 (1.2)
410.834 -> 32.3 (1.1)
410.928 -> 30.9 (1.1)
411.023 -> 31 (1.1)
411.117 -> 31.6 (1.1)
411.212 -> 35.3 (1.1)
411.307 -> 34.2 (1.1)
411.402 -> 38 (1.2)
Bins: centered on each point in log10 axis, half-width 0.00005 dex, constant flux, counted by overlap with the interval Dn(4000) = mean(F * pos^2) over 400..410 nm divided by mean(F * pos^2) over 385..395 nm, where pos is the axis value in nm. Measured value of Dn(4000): 1.9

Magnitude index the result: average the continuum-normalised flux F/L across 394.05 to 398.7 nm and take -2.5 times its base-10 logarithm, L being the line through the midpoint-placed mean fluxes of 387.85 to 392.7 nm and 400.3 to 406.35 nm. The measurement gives 0.34 mag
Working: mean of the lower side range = 19.2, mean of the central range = 17.6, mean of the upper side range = 29.6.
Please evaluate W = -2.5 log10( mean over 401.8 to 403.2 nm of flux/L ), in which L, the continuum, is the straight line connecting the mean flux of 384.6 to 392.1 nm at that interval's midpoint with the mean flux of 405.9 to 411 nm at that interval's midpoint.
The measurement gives -0.16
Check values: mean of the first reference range 18.9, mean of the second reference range 30.1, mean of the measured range 30.9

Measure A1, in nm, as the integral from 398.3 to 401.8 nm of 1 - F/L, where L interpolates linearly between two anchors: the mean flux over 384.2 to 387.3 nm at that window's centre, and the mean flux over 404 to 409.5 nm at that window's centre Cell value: -0.40 nm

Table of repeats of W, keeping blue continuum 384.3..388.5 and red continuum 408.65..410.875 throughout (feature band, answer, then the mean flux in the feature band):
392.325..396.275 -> 0.48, 14.6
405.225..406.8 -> 0.04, 28.2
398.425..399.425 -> -0.12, 28.1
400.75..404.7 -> -0.09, 29.9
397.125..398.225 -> 0.24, 19.8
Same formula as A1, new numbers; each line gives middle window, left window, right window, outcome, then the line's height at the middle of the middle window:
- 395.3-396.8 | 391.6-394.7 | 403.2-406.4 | 0.05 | 16.7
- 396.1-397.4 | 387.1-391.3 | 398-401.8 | 0.83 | 25.7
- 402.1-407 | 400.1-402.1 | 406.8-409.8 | 0.22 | 30.6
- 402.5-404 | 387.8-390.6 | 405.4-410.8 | -0.18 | 26.9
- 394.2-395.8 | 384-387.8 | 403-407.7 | 0.21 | 22.7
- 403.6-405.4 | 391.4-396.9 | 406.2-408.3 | -0.29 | 25.5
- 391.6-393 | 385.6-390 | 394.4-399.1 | 0.17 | 18.3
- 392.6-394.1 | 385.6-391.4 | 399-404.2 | 0.96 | 22.7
